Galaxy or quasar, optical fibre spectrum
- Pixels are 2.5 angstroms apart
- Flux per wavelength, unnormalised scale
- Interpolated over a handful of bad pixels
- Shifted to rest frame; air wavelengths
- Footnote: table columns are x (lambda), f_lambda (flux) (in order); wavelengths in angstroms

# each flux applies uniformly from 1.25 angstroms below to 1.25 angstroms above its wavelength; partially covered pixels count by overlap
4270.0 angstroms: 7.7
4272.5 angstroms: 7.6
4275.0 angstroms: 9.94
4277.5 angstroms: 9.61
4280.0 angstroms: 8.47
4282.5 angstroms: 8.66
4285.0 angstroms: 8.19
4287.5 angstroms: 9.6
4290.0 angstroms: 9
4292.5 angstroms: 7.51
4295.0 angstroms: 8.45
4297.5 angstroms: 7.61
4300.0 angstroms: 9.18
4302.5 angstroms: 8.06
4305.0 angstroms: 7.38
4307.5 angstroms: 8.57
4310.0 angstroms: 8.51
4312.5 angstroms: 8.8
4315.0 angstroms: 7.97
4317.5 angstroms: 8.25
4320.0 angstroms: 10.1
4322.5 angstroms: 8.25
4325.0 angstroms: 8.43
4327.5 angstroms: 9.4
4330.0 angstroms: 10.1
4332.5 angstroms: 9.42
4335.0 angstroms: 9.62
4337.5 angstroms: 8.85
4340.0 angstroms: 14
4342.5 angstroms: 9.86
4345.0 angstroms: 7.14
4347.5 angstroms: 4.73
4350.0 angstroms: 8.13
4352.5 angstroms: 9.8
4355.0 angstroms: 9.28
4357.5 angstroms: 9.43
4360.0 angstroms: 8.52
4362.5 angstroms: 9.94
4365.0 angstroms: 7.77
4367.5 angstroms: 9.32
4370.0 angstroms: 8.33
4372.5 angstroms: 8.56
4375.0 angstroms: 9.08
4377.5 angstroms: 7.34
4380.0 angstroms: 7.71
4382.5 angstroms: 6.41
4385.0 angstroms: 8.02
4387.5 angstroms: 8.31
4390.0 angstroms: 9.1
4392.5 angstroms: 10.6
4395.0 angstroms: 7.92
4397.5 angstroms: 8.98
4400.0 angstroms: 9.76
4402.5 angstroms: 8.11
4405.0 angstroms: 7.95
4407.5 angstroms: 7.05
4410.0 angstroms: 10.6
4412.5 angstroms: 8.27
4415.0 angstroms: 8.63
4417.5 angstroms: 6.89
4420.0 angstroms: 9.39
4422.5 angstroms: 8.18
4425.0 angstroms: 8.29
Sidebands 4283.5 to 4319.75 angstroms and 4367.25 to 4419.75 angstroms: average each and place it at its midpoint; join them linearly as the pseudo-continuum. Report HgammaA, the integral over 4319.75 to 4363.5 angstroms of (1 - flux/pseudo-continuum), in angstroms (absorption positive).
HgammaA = -3.8 angstroms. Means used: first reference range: 8.41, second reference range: 8.43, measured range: 9.14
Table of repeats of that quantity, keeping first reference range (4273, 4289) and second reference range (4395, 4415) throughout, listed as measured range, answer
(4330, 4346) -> -1.9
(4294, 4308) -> 1.2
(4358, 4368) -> -0.2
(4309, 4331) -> 0.1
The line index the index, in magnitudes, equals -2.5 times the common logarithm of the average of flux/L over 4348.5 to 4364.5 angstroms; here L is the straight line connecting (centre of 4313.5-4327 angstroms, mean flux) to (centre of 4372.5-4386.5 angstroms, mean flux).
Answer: -0.117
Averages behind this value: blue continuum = 8.65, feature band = 9.05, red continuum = 7.8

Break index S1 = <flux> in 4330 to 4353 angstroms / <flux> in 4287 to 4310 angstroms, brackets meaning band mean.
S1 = 1.09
